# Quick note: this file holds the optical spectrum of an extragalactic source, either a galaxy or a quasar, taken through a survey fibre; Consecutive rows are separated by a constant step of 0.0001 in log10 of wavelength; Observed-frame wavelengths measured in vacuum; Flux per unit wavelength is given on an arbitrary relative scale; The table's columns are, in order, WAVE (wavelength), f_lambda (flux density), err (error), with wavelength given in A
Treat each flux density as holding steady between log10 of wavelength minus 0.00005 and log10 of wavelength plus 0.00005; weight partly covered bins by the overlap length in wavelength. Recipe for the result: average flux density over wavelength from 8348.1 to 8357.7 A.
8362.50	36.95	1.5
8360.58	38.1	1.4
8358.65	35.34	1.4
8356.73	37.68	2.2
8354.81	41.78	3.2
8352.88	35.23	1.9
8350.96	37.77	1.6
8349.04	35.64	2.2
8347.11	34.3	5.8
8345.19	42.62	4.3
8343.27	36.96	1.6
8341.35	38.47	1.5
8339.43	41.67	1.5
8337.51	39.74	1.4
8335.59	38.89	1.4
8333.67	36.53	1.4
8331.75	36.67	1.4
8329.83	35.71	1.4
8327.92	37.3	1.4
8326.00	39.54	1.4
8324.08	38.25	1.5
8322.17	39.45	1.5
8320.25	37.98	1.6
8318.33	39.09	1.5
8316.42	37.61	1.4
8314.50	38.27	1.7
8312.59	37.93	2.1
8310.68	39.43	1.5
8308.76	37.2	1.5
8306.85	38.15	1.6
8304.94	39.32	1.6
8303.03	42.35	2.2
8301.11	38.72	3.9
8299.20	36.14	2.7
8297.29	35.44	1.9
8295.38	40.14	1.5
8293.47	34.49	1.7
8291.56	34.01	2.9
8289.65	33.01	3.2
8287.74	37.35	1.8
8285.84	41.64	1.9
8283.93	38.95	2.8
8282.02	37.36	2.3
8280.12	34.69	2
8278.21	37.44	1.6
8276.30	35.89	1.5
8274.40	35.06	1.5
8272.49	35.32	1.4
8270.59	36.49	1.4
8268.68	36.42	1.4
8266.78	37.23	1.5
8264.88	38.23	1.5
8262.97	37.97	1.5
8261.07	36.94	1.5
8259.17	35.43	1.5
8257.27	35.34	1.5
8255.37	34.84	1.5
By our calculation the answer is 37.7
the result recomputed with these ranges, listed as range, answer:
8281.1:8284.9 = 38.1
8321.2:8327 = 39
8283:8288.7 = 39.3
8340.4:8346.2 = 39.3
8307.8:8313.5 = 38.2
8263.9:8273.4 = 36.7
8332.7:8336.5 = 37.7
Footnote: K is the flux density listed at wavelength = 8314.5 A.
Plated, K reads 38.27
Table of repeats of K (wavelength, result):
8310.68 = 39.43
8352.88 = 35.23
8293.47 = 34.49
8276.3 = 35.89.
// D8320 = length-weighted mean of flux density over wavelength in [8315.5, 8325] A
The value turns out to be 38.5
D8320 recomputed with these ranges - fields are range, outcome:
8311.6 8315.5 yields 38.1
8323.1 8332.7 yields 37.5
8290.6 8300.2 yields 36.1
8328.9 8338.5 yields 37.5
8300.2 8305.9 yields 40.1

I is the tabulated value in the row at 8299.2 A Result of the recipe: 36.14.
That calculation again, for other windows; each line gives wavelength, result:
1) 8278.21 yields 37.44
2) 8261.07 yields 36.94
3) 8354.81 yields 41.78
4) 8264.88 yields 38.23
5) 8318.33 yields 39.09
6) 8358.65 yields 35.34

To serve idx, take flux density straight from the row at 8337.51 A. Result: 39.74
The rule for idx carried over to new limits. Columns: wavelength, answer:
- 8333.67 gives 36.53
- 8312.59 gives 37.93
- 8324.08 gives 38.25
